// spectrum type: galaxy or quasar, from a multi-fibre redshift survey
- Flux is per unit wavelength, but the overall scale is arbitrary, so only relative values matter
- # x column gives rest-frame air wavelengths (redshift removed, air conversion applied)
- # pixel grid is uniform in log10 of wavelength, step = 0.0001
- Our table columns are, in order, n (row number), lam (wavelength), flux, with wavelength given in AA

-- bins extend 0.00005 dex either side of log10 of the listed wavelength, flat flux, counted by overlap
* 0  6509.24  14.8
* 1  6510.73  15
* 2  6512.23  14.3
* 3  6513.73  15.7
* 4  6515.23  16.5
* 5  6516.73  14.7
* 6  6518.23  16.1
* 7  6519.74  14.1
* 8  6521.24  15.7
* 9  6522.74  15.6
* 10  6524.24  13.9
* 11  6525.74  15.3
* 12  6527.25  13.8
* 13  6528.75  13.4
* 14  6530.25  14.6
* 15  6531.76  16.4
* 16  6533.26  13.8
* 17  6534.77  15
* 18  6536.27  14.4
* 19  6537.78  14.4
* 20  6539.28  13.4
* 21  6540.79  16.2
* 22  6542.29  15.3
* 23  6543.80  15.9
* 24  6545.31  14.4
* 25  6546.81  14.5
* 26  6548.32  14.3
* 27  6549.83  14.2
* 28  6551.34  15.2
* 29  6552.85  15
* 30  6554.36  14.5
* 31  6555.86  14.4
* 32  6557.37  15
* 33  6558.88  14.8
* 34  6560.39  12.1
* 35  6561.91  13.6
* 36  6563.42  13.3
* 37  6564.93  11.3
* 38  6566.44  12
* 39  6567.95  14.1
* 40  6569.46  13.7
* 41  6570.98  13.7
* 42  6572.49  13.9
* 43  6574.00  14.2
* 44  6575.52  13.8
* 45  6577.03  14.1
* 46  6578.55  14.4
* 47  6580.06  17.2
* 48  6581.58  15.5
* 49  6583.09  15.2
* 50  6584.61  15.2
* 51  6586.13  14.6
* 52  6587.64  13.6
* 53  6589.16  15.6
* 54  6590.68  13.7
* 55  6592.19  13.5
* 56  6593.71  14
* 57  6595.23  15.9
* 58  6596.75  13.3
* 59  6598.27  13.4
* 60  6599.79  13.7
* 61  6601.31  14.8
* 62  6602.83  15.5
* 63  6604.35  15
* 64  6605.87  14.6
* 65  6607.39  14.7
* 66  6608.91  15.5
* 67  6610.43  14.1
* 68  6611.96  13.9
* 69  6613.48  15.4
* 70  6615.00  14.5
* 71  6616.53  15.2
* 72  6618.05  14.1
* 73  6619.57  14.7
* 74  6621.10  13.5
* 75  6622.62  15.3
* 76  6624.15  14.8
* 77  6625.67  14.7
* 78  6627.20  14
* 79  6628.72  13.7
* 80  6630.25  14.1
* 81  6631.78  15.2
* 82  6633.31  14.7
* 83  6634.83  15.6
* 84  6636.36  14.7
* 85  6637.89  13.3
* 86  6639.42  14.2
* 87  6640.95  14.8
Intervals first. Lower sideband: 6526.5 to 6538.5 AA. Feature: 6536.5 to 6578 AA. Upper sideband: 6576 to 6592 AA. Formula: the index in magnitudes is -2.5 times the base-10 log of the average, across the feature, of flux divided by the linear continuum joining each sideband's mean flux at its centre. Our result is 0.04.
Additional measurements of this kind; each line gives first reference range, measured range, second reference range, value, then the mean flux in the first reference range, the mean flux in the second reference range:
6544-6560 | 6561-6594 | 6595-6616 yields 0.038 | 14.6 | 14.6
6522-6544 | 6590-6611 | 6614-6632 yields 0.009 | 14.7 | 14.5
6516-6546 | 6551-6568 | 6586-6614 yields 0.072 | 14.8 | 14.5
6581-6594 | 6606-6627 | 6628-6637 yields 0.000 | 14.6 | 14.7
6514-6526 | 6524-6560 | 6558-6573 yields -0.029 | 15.3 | 13.3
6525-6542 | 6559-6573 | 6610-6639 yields 0.113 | 14.6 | 14.5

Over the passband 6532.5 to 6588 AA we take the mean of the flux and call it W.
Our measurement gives 14.3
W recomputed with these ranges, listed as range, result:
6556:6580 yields 13.7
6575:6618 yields 14.6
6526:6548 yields 14.7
